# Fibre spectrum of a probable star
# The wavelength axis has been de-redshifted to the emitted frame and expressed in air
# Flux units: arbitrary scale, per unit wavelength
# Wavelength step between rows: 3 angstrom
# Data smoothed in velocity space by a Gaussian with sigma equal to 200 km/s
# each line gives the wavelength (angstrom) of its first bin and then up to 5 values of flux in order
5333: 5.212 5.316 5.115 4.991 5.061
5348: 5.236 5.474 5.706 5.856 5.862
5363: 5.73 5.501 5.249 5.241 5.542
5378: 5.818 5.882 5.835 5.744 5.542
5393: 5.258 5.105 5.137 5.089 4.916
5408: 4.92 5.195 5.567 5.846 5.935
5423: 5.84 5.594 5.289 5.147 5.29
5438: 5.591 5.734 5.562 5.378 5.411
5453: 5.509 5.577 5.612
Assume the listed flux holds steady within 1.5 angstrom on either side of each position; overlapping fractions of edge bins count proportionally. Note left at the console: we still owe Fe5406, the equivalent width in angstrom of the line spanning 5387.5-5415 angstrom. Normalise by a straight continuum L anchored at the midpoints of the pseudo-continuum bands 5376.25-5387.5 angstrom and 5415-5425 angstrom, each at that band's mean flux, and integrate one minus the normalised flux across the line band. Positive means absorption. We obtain 3.0 angstrom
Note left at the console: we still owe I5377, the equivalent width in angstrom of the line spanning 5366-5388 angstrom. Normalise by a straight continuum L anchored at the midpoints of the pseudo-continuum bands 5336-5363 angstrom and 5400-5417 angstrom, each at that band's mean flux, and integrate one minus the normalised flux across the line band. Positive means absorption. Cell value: -1.18 angstrom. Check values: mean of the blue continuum 5.42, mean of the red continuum 5.2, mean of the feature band 5.61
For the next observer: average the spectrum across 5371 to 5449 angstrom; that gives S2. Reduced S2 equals 5.46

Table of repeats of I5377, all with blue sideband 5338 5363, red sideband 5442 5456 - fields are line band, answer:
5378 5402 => -0.16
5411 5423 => -0.54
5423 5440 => 0.14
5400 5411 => 0.91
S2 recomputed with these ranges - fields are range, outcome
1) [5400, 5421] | 5.33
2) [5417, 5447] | 5.56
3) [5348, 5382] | 5.6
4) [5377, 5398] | 5.58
